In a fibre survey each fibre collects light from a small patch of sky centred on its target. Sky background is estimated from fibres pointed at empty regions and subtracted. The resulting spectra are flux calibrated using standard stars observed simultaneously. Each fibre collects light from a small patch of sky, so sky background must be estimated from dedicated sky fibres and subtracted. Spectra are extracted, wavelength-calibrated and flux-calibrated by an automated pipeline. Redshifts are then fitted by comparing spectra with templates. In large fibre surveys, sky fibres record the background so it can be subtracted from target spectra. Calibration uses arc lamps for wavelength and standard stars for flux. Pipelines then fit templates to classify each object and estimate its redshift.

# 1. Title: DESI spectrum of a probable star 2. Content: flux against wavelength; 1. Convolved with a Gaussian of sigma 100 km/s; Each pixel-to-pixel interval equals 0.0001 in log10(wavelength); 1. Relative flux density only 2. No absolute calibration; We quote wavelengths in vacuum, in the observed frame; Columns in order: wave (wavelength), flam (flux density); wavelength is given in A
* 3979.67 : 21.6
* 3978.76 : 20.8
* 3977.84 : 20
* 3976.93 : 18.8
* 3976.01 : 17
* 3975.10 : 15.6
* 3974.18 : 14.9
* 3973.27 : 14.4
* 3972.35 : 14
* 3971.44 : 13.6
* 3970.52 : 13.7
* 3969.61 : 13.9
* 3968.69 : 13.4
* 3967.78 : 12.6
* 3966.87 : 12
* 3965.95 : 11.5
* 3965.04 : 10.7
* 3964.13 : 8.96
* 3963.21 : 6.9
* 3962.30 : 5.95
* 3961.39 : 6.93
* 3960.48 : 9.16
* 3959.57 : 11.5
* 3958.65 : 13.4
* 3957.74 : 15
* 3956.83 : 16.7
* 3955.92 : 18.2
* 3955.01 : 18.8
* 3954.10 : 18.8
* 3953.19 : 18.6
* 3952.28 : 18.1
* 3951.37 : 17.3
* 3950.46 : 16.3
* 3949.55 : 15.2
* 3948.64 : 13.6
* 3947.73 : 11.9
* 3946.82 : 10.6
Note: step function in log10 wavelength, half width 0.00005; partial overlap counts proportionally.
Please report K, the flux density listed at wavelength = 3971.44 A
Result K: 13.6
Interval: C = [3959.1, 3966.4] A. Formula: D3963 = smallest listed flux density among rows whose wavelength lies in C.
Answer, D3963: 5.95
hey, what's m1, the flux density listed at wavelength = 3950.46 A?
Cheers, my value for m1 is 16.3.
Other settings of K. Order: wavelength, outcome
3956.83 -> 16.7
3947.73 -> 11.9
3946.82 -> 10.6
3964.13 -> 8.96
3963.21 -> 6.9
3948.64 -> 13.6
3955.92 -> 18.2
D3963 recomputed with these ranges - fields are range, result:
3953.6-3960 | 11.5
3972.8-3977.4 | 14.4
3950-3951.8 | 16.3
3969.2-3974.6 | 13.6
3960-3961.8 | 6.93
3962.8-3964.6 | 6.9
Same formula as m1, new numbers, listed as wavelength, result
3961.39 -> 6.93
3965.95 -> 11.5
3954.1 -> 18.8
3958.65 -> 13.4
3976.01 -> 17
